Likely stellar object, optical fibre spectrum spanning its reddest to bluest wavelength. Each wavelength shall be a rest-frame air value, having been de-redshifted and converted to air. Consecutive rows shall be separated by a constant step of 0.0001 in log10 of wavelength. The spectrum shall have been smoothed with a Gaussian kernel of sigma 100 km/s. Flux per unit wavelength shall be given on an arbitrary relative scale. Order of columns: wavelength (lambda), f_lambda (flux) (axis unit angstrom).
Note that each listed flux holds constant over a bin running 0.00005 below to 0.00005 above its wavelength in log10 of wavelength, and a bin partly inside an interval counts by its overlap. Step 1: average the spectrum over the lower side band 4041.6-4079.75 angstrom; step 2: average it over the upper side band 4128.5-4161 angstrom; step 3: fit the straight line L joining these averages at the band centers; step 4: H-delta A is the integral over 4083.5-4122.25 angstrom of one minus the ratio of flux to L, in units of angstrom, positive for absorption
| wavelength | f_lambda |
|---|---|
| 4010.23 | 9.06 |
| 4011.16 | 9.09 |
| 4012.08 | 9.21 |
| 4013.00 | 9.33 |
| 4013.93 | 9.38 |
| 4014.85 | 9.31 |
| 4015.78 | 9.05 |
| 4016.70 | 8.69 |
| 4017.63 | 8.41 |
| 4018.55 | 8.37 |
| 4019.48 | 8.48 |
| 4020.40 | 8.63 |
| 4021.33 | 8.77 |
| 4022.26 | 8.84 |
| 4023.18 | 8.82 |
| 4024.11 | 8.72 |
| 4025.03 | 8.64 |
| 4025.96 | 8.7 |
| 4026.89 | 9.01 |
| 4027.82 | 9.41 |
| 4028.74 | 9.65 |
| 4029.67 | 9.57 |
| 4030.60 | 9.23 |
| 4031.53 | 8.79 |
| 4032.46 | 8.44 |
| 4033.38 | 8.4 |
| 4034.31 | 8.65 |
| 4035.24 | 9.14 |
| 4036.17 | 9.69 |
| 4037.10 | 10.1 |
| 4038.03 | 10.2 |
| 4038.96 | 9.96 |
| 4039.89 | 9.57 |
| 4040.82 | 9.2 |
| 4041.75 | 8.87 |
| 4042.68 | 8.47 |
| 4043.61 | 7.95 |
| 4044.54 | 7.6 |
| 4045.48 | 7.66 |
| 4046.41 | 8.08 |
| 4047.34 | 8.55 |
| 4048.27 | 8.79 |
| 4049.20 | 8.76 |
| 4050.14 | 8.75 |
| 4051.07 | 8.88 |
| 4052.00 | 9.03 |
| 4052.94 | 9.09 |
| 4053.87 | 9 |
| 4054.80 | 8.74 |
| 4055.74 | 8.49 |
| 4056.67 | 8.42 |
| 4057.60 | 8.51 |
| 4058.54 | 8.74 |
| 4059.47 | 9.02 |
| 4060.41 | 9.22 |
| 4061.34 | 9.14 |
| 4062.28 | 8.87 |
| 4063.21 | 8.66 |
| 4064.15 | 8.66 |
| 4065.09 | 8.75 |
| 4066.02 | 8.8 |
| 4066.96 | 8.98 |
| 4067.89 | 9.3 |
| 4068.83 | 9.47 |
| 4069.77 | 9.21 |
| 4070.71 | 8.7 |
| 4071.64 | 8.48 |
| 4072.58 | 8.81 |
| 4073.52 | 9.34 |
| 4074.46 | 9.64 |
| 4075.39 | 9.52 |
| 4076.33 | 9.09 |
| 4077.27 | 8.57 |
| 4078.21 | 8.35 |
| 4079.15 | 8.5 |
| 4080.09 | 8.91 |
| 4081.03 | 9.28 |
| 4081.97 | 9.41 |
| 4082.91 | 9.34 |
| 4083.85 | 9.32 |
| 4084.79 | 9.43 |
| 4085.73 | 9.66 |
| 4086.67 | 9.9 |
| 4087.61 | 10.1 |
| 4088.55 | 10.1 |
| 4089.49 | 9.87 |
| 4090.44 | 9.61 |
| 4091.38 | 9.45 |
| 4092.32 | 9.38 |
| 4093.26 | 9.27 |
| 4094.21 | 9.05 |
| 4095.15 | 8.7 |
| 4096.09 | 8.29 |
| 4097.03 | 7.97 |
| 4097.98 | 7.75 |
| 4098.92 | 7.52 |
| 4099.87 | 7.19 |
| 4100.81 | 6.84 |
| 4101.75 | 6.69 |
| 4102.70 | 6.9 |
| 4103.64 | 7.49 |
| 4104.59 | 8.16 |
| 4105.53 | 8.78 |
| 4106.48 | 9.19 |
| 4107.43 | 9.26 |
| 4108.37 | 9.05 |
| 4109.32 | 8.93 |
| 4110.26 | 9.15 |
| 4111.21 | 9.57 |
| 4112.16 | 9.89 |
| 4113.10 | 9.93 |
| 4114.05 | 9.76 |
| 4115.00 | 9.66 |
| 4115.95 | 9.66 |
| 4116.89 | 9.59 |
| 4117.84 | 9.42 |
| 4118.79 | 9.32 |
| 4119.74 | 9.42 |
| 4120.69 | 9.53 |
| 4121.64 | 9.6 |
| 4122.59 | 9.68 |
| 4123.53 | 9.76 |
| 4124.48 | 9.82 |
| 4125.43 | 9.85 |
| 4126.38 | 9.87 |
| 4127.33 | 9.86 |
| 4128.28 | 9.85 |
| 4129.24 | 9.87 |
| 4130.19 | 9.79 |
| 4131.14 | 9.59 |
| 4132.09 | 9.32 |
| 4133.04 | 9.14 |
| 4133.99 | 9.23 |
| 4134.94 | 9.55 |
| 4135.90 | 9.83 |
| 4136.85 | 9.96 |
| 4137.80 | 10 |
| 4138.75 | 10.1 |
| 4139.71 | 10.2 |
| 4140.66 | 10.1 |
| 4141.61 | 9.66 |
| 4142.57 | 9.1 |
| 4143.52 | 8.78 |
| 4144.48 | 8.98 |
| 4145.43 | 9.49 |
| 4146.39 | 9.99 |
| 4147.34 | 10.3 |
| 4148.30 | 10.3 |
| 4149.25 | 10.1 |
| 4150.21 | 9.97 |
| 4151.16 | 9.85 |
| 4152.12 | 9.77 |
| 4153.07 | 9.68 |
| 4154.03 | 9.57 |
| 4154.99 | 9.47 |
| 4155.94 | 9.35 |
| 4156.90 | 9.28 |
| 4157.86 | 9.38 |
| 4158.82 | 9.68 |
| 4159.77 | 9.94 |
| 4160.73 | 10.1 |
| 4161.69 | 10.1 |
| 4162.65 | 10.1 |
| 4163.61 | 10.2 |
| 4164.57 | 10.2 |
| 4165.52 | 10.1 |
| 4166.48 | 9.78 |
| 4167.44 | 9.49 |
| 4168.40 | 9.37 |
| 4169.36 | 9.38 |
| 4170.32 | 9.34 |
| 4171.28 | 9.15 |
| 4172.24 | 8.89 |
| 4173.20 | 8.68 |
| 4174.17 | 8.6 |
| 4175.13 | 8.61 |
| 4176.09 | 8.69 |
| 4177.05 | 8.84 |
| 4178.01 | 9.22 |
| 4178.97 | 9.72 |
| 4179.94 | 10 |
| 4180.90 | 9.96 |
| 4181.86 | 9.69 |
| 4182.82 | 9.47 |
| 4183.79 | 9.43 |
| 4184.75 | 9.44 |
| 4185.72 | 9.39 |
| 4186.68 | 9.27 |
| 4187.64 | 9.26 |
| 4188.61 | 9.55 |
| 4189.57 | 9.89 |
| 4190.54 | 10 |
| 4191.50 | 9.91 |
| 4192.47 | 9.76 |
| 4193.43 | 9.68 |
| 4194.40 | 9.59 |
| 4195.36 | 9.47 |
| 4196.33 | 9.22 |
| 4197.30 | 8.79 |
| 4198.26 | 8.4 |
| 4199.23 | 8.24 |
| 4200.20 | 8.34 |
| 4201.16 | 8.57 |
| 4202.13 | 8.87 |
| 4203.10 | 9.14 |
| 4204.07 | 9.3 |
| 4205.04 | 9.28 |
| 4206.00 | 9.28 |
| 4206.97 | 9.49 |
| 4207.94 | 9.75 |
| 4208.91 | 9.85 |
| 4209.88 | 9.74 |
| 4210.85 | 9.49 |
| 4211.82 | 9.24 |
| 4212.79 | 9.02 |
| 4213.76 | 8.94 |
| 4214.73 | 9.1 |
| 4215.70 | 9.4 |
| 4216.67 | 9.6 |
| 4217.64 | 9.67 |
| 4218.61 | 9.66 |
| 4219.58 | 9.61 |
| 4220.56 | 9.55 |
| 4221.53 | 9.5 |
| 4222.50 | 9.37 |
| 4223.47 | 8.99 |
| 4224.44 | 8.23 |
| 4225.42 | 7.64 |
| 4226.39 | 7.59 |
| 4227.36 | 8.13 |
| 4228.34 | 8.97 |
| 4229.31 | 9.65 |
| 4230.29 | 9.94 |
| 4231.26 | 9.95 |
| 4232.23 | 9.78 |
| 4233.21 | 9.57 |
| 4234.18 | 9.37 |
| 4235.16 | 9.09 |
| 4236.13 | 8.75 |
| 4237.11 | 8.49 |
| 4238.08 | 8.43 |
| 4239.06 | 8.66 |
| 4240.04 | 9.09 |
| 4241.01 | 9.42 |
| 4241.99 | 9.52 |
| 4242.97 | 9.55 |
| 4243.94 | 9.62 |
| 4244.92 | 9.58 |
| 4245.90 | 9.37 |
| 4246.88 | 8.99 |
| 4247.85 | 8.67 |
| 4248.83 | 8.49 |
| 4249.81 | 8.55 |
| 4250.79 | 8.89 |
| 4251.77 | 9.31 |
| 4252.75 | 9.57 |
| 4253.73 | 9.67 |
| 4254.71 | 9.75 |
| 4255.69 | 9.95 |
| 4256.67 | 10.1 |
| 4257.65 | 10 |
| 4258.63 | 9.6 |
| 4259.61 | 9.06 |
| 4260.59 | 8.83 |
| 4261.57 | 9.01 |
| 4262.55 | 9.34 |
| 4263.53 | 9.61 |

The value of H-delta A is 1.0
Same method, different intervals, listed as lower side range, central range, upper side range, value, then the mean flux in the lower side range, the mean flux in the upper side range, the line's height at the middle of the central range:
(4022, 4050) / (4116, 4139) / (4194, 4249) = -1.6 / 8.91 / 9.14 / 9.03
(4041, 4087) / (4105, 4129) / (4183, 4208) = -1.3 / 8.87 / 9.27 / 9.03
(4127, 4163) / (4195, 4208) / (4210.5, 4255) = 0.5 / 9.72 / 9.16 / 9.36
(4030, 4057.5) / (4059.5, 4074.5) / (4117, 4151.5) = 0.1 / 8.84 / 9.7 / 9.06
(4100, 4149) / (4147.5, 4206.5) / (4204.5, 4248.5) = -1.0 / 9.36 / 9.21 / 9.28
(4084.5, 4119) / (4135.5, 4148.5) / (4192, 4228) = -1.1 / 8.93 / 9.12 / 9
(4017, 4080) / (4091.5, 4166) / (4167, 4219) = -2.0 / 8.88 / 9.3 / 9.11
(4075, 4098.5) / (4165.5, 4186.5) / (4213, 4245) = -0.4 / 9.15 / 9.16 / 9.15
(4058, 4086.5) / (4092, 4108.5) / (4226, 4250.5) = 1.6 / 9.05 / 9.09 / 9.05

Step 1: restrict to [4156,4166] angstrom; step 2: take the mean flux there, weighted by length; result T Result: 9.88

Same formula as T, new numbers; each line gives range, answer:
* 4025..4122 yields 8.95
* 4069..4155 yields 9.27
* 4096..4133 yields 9.03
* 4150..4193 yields 9.54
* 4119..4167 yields 9.74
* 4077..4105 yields 8.7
